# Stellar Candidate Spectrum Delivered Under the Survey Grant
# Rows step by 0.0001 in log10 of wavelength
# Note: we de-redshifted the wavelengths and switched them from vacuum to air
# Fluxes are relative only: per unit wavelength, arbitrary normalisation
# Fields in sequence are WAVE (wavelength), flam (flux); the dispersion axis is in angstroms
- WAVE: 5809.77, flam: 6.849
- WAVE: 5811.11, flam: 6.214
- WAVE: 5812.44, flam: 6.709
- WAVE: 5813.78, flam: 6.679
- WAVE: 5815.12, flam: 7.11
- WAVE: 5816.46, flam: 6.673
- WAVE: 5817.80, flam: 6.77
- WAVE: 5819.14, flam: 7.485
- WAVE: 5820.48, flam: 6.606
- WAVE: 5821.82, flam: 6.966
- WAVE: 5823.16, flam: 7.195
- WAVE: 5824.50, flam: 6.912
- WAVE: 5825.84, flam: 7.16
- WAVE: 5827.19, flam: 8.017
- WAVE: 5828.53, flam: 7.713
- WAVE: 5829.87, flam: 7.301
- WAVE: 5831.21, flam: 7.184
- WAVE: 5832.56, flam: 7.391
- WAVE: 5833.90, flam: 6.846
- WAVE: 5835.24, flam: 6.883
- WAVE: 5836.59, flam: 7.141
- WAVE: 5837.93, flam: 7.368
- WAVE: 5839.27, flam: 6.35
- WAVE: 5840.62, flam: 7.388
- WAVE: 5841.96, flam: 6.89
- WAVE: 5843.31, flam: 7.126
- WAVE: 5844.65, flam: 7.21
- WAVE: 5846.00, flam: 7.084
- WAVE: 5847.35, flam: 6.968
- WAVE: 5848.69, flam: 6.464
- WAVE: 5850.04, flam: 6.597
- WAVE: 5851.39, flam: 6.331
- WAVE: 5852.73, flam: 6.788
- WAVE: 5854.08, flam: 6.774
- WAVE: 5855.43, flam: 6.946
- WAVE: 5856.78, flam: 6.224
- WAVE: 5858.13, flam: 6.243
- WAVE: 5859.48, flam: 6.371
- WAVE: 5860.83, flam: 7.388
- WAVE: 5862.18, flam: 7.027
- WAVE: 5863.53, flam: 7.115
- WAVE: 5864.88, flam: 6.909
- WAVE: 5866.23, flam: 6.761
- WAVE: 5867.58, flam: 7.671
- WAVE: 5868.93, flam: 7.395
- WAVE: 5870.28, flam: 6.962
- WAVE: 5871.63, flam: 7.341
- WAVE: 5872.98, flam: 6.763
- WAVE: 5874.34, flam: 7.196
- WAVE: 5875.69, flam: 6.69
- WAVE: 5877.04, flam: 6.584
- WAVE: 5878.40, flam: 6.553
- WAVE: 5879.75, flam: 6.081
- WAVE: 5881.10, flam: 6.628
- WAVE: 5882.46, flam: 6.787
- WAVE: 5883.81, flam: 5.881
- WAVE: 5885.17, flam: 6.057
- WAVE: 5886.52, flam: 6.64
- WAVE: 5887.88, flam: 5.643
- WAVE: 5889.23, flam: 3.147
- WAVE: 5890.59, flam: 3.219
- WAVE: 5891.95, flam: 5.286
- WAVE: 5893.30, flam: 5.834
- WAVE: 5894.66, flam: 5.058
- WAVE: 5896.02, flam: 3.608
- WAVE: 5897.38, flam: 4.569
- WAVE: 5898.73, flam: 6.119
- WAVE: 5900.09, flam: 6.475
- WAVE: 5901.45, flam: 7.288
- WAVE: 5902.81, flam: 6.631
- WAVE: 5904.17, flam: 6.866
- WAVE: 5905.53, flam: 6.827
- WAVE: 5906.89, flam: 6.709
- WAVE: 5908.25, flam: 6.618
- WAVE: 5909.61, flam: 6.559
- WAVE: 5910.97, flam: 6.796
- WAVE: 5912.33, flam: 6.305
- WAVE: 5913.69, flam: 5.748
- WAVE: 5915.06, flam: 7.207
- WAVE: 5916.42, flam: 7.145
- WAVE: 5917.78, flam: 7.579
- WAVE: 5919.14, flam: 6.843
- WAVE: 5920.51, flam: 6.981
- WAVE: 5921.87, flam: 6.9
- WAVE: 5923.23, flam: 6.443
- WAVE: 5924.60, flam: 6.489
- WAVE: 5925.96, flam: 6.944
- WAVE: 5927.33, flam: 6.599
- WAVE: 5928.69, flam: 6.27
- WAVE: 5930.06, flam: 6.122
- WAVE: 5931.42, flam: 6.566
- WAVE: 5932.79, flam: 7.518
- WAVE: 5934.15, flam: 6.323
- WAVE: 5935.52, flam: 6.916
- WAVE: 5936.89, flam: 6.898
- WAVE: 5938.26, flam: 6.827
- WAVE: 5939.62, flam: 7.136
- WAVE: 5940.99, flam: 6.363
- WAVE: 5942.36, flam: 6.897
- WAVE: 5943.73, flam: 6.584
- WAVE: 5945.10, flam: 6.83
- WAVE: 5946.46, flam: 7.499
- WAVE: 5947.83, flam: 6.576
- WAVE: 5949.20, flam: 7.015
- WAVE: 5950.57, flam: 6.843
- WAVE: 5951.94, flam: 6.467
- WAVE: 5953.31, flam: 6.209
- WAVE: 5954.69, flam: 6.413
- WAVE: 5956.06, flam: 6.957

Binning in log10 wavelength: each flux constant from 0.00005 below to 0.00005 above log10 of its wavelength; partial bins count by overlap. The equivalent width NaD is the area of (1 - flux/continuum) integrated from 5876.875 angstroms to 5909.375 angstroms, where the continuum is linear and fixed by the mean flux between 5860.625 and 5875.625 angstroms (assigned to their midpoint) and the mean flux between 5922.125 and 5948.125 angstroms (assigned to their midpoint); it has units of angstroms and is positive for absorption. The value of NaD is 5.1 angstroms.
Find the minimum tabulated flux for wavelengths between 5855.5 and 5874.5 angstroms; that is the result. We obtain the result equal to 6.224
